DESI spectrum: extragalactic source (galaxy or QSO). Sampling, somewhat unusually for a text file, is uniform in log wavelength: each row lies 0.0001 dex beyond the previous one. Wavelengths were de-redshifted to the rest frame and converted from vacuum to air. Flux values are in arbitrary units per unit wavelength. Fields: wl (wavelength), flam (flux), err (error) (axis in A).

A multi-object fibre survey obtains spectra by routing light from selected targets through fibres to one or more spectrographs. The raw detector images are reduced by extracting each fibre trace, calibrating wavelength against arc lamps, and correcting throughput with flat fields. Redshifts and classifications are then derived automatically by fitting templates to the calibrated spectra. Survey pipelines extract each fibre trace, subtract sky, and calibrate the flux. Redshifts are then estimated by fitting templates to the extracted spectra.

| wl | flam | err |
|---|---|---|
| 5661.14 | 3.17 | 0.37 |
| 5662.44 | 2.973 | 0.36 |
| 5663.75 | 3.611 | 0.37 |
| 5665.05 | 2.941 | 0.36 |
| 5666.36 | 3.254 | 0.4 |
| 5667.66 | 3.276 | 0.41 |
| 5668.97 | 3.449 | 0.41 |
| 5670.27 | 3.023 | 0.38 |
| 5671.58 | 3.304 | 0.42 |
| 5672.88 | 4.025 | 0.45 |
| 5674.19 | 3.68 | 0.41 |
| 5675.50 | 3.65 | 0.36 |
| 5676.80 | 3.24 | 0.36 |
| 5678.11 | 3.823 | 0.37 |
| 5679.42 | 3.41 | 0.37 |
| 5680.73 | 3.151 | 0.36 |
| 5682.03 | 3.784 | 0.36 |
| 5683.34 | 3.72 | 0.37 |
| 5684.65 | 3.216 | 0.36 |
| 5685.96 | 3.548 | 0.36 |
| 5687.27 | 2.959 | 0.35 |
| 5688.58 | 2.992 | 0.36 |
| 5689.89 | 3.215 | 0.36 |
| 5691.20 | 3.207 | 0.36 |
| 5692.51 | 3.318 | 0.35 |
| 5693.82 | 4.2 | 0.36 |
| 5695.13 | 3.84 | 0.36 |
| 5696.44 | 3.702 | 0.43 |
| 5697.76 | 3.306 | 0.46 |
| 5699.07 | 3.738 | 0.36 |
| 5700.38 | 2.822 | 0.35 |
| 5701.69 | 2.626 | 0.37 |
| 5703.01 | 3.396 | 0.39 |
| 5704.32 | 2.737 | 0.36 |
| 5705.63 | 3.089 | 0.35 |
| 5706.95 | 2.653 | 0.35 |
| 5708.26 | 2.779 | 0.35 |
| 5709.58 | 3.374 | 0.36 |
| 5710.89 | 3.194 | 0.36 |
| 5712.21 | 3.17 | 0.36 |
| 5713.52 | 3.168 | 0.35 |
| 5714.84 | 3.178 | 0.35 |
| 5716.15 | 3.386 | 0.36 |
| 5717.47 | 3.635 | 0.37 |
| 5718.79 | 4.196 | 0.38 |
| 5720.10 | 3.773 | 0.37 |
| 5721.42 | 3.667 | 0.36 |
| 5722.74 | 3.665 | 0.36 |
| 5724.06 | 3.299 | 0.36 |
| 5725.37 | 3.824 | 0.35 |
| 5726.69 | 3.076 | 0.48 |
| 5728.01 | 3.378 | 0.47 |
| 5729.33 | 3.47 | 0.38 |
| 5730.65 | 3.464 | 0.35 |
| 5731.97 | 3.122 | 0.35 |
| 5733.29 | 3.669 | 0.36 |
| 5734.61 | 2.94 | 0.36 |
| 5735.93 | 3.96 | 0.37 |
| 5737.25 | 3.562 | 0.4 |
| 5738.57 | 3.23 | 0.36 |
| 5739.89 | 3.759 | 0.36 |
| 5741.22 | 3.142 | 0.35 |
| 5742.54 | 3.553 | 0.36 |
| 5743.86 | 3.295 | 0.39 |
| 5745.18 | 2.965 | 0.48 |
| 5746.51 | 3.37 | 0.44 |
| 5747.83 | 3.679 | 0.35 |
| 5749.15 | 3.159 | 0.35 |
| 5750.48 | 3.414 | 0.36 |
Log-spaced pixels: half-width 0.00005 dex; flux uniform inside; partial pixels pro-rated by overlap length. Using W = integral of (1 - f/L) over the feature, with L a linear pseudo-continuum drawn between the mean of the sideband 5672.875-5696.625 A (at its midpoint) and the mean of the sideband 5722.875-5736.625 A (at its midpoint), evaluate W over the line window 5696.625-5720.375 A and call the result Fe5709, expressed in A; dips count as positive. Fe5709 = 1.5 A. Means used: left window 3.49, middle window 3.24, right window 3.43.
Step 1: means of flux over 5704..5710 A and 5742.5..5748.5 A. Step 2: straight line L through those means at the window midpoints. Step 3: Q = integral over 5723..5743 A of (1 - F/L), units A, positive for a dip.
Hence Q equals -1.37 A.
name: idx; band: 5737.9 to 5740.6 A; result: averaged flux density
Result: 3.48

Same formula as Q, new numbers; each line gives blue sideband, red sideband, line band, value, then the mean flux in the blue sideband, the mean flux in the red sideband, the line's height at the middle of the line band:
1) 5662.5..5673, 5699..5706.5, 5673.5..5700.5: -2.83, 3.3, 3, 3.14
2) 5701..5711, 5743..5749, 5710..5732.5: -2.53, 2.97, 3.32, 3.1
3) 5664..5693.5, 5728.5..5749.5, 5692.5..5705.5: 0.12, 3.39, 3.4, 3.39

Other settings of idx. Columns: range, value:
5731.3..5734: 3.39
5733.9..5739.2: 3.43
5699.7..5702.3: 2.74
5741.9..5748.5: 3.37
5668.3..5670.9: 3.24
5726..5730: 3.31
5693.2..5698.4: 3.76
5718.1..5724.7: 3.72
